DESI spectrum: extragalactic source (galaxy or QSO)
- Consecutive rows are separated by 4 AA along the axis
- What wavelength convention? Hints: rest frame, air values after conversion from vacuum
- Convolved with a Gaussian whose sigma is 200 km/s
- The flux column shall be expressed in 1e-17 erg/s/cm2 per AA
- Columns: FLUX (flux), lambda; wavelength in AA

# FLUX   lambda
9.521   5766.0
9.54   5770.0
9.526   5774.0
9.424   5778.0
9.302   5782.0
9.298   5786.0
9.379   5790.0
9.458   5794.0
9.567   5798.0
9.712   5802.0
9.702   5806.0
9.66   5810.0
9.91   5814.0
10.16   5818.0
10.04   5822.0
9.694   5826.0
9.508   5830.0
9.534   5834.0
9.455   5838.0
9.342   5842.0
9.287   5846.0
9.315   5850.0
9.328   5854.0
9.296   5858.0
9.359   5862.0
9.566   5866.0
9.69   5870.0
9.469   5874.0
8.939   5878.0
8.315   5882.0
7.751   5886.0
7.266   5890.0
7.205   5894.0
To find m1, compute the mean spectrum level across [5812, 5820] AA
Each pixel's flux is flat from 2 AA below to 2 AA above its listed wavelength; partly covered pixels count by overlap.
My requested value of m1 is 10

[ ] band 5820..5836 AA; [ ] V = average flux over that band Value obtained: 9.69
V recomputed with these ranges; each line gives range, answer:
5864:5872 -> 9.63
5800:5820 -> 9.83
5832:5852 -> 9.39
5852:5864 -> 9.33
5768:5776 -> 9.53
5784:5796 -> 9.38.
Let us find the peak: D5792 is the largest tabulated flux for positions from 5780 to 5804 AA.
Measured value 9.712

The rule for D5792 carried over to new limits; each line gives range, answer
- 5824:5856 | 9.694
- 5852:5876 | 9.69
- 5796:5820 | 10.16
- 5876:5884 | 8.939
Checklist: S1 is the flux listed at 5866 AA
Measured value 9.566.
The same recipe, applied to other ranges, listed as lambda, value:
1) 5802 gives 9.712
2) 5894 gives 7.205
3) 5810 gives 9.66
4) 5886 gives 7.751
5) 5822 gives 10.04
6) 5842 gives 9.342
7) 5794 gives 9.458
